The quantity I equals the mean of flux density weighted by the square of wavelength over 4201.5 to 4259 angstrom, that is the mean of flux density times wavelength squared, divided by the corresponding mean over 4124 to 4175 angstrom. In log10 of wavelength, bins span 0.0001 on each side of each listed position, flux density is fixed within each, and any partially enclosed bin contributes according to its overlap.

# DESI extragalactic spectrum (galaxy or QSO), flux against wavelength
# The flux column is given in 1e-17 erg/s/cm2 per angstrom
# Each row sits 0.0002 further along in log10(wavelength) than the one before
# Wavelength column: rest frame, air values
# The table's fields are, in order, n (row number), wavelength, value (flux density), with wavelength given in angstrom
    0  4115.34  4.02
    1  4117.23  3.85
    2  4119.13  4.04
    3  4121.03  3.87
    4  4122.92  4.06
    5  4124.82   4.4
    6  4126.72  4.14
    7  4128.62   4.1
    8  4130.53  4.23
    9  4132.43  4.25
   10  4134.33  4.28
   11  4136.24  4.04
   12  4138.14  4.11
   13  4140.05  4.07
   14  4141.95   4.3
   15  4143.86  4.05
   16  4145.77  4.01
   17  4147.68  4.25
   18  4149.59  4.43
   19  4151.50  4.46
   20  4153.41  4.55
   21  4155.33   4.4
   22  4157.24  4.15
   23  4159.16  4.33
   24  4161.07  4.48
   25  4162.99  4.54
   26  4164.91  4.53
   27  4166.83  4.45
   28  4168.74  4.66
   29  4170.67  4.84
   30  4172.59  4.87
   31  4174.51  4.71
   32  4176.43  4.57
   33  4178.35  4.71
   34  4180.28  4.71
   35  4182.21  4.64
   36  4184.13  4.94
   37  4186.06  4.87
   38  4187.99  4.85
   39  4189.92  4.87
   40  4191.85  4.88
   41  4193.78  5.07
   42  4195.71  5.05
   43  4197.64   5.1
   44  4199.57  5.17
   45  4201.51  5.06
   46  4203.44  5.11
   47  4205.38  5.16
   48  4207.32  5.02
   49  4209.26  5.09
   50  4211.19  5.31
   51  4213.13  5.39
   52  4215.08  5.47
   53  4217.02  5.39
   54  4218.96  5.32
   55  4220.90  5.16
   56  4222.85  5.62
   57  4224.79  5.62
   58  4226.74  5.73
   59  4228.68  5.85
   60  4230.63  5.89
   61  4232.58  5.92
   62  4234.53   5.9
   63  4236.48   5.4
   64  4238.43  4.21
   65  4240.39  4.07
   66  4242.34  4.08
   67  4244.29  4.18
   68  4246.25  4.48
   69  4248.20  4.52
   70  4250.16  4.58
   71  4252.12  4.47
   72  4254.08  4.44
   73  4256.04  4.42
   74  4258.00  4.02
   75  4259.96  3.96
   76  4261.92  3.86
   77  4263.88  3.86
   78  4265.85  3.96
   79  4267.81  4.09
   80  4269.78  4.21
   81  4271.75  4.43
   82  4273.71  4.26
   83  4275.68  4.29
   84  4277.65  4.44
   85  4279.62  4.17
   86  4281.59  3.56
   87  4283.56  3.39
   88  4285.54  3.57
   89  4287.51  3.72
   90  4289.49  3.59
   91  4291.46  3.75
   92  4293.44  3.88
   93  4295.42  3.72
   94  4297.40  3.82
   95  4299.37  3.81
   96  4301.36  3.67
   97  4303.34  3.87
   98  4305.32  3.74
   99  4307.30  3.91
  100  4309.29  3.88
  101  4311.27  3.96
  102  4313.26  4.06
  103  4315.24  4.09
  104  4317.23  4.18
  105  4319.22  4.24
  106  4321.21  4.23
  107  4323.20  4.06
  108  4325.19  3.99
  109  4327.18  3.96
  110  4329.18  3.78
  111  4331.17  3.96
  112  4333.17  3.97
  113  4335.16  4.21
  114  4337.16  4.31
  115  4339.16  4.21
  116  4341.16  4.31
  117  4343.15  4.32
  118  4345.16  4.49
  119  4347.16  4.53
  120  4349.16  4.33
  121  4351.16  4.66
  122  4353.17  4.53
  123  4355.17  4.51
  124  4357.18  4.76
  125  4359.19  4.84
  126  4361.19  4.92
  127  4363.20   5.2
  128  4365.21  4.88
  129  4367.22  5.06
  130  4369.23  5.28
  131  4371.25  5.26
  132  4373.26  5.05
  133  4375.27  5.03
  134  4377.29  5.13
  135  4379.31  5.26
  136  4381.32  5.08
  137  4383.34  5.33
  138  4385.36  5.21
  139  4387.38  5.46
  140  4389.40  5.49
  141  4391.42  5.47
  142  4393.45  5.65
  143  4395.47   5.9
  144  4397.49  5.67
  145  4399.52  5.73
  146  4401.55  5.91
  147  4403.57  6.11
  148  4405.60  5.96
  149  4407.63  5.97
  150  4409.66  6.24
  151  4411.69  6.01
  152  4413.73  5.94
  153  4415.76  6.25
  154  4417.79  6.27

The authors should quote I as 1.20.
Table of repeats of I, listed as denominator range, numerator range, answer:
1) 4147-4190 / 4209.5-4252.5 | 1.15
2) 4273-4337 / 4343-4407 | 1.36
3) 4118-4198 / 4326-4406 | 1.22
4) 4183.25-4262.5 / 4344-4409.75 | 1.13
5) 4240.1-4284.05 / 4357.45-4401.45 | 1.34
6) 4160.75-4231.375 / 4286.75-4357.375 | 0.86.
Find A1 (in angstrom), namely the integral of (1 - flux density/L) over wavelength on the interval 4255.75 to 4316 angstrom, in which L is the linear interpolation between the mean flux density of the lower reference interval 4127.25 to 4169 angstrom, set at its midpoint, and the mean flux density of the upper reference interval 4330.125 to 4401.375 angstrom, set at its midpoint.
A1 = 9.8 angstrom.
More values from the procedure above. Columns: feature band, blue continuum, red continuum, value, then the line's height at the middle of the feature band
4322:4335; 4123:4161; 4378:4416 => 3.27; 5.31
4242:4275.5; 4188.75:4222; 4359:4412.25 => 6.48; 5.24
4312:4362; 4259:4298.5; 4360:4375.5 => 4.21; 4.69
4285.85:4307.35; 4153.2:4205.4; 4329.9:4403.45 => 4.94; 4.88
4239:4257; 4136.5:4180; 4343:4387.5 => 1.11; 4.64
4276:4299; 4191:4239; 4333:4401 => 6.05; 5.15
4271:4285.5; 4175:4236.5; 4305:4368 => 2.09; 4.72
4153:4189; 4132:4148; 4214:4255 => -1.43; 4.45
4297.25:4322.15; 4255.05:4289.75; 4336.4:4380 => 2.13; 4.33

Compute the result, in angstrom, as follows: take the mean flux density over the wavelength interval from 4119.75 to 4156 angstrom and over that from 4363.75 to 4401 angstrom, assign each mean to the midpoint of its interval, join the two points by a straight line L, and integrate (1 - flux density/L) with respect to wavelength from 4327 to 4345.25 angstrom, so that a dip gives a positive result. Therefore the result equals 3.49 angstrom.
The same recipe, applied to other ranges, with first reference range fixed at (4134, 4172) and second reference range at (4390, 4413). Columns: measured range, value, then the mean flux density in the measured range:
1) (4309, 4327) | 4.3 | 4.08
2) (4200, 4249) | -3.9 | 5.16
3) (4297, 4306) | 2.5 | 3.78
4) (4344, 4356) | 2.3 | 4.5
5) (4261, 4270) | 1.9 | 3.98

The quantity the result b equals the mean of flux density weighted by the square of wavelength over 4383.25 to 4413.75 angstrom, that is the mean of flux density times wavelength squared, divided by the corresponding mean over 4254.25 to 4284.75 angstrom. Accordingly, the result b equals 1.50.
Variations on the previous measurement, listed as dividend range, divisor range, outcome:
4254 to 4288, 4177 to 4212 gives 0.84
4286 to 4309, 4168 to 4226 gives 0.78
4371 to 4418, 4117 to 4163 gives 1.51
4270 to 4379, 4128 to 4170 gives 1.08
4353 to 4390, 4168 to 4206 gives 1.13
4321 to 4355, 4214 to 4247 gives 0.86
